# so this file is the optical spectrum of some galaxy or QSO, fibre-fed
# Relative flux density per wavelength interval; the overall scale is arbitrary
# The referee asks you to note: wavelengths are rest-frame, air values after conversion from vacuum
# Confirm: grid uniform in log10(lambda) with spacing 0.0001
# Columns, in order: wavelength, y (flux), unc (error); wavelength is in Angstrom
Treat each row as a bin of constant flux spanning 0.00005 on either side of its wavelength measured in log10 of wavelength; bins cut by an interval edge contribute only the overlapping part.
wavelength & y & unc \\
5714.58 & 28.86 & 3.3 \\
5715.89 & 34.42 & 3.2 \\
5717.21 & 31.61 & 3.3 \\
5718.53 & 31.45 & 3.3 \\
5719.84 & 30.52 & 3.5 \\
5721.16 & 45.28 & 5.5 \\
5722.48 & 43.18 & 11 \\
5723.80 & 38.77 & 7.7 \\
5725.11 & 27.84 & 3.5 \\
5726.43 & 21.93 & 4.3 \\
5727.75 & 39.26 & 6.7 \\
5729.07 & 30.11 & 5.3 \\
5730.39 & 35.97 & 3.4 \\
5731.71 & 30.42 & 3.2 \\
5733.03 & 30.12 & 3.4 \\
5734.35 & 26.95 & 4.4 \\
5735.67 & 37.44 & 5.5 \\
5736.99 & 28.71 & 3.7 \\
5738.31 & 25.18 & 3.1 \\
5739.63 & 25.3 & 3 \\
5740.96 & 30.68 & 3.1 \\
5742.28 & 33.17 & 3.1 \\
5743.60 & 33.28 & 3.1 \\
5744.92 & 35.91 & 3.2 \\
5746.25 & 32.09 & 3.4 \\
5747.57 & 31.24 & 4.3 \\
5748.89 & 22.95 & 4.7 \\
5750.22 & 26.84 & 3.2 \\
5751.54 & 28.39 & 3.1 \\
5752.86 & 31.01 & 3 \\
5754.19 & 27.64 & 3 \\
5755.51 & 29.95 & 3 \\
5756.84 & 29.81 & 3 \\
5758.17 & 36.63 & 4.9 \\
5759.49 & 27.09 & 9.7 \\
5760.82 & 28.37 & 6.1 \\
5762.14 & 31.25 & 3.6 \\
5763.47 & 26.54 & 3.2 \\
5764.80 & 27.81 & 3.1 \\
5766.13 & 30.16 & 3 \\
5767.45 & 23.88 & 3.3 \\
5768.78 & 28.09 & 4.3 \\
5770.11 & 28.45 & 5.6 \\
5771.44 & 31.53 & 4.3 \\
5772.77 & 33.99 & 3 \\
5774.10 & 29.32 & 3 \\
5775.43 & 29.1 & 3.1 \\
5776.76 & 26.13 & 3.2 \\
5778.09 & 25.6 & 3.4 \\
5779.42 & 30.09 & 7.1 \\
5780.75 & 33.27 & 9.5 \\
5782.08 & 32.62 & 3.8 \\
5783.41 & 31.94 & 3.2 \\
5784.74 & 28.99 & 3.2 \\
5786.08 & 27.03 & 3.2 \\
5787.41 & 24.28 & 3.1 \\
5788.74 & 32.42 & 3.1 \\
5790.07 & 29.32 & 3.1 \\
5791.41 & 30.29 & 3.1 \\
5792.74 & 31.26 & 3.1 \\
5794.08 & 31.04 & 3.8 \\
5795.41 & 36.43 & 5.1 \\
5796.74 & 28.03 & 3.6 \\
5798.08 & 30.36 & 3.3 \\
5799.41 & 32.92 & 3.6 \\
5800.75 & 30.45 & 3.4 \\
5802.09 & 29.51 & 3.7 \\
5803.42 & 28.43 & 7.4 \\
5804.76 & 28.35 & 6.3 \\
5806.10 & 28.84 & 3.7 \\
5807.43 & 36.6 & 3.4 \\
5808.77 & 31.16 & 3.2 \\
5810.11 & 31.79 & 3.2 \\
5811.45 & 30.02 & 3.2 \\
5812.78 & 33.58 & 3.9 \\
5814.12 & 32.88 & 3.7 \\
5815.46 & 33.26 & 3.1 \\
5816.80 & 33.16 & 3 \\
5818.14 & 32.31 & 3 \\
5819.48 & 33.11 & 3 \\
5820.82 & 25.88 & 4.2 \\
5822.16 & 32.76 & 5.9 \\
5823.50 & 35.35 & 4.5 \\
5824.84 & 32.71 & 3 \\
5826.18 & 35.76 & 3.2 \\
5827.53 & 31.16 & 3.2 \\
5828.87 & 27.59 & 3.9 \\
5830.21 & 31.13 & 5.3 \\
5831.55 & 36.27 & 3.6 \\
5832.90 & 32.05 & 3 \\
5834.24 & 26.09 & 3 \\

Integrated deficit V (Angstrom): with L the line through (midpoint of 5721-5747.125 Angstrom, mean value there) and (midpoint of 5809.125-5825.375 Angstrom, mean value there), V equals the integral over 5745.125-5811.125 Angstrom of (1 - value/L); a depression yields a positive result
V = 5.0 Angstrom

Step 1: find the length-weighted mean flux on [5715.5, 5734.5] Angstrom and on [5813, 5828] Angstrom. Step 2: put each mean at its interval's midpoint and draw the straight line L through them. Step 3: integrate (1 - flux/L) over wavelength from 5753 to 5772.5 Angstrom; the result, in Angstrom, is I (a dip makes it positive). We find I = 2.2 Angstrom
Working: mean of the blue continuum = 33.3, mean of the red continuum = 32.6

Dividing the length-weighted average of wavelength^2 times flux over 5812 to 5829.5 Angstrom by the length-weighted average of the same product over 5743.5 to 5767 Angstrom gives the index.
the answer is 1.1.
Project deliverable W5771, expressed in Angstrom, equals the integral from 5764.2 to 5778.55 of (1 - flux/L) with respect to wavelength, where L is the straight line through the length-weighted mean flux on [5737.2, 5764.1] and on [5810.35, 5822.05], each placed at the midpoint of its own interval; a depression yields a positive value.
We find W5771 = 0.8 Angstrom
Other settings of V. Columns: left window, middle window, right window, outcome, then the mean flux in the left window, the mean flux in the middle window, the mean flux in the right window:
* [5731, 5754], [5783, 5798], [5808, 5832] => 0.61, 29.9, 30.1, 32.2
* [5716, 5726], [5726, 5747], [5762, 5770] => 0.92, 35.1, 31.1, 27.8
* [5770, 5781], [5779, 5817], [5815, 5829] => -0.07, 29.6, 31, 32.2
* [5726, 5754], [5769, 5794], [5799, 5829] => 1.08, 30.4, 29.7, 31.7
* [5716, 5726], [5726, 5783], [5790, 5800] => 5.96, 35.1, 29.9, 31.3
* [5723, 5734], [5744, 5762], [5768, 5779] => 0.20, 31.8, 29.9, 29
